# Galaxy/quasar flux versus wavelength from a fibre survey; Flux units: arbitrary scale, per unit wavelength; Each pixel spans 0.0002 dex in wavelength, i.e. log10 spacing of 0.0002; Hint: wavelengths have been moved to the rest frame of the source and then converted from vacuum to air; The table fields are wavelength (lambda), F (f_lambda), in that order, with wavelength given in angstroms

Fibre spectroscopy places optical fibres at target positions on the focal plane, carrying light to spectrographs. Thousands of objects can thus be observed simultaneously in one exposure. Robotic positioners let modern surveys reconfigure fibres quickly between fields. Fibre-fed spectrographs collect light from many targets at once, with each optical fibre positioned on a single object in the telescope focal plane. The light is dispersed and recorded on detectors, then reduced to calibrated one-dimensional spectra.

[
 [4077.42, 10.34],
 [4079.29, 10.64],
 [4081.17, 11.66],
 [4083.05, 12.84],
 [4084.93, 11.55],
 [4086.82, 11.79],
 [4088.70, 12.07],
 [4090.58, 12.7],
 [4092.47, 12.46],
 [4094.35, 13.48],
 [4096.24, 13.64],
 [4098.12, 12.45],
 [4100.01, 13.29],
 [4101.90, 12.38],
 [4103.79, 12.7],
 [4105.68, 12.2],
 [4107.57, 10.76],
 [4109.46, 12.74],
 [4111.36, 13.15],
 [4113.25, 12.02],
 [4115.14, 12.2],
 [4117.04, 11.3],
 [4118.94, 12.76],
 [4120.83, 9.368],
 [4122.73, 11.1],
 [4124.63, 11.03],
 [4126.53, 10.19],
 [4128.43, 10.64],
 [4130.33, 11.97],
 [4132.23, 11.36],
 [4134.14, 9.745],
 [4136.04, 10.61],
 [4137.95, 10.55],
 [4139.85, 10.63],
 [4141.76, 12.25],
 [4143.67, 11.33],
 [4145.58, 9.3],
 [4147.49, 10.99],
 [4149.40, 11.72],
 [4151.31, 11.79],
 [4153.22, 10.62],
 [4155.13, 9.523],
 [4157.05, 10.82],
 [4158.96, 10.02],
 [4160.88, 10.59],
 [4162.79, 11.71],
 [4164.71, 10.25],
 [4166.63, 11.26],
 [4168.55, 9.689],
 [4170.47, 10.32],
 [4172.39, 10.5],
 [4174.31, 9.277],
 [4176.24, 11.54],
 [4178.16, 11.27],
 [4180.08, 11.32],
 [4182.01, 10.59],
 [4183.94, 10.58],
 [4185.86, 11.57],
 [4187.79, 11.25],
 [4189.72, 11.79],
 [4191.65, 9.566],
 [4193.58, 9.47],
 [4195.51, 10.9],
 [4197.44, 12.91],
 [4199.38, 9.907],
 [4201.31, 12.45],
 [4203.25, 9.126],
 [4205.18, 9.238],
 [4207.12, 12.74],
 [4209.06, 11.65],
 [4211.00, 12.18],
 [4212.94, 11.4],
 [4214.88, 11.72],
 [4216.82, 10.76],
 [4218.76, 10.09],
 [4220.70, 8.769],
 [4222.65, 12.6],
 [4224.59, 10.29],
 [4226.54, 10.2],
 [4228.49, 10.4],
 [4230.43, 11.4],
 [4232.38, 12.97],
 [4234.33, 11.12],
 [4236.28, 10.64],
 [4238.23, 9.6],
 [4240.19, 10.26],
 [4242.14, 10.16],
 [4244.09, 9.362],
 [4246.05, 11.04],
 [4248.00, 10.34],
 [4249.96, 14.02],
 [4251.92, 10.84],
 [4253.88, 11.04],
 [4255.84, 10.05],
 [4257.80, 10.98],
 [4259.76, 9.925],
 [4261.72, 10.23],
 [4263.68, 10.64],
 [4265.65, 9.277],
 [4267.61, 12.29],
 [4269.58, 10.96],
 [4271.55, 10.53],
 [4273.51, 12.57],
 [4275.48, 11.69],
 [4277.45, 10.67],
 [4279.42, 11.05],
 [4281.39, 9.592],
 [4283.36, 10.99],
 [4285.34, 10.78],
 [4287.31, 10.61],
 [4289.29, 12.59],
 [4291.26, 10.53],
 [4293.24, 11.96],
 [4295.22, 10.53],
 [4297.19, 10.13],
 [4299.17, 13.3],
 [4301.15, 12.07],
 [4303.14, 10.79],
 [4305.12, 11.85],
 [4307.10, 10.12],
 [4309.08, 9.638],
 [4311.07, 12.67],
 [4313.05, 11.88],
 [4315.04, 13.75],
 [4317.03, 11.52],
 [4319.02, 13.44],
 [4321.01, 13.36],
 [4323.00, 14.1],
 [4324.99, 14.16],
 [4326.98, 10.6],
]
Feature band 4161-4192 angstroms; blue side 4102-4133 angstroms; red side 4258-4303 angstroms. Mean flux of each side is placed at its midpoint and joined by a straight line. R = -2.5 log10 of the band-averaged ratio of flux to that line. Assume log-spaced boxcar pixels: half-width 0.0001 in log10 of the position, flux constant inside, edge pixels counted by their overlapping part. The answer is 0.06 mag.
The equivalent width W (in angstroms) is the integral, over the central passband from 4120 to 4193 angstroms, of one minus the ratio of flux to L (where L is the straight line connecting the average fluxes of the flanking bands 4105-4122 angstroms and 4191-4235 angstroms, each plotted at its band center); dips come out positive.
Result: 4.4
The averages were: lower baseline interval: 11.8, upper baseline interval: 11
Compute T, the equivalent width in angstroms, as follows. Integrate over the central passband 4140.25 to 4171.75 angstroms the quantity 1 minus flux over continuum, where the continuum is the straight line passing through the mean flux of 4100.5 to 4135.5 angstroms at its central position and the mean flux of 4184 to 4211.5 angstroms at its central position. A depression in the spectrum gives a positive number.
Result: 1.51 angstroms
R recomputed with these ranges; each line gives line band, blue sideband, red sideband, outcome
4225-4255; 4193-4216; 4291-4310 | 0.027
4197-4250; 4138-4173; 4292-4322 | 0.030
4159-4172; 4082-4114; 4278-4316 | 0.143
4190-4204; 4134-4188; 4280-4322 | 0.026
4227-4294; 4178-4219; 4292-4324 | 0.062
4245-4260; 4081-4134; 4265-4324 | 0.053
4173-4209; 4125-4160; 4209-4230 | -0.002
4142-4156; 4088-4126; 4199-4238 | 0.085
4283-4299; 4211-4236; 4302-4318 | 0.027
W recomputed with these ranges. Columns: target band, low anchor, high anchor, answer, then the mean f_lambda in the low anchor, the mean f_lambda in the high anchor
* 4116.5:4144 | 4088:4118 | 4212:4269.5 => 2.63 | 12.5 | 10.8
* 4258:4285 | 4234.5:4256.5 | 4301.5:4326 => 1.16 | 10.7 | 12.3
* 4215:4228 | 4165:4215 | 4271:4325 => 0.69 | 10.9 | 11.6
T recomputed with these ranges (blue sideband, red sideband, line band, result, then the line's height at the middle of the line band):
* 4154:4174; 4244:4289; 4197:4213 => -0.9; 10.6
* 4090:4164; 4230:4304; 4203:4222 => 0.5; 11.2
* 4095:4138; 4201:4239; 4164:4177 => 1.0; 11.3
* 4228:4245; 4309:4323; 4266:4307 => 2.3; 11.9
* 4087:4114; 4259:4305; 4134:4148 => 1.7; 12.2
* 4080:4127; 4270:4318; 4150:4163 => 1.3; 11.9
